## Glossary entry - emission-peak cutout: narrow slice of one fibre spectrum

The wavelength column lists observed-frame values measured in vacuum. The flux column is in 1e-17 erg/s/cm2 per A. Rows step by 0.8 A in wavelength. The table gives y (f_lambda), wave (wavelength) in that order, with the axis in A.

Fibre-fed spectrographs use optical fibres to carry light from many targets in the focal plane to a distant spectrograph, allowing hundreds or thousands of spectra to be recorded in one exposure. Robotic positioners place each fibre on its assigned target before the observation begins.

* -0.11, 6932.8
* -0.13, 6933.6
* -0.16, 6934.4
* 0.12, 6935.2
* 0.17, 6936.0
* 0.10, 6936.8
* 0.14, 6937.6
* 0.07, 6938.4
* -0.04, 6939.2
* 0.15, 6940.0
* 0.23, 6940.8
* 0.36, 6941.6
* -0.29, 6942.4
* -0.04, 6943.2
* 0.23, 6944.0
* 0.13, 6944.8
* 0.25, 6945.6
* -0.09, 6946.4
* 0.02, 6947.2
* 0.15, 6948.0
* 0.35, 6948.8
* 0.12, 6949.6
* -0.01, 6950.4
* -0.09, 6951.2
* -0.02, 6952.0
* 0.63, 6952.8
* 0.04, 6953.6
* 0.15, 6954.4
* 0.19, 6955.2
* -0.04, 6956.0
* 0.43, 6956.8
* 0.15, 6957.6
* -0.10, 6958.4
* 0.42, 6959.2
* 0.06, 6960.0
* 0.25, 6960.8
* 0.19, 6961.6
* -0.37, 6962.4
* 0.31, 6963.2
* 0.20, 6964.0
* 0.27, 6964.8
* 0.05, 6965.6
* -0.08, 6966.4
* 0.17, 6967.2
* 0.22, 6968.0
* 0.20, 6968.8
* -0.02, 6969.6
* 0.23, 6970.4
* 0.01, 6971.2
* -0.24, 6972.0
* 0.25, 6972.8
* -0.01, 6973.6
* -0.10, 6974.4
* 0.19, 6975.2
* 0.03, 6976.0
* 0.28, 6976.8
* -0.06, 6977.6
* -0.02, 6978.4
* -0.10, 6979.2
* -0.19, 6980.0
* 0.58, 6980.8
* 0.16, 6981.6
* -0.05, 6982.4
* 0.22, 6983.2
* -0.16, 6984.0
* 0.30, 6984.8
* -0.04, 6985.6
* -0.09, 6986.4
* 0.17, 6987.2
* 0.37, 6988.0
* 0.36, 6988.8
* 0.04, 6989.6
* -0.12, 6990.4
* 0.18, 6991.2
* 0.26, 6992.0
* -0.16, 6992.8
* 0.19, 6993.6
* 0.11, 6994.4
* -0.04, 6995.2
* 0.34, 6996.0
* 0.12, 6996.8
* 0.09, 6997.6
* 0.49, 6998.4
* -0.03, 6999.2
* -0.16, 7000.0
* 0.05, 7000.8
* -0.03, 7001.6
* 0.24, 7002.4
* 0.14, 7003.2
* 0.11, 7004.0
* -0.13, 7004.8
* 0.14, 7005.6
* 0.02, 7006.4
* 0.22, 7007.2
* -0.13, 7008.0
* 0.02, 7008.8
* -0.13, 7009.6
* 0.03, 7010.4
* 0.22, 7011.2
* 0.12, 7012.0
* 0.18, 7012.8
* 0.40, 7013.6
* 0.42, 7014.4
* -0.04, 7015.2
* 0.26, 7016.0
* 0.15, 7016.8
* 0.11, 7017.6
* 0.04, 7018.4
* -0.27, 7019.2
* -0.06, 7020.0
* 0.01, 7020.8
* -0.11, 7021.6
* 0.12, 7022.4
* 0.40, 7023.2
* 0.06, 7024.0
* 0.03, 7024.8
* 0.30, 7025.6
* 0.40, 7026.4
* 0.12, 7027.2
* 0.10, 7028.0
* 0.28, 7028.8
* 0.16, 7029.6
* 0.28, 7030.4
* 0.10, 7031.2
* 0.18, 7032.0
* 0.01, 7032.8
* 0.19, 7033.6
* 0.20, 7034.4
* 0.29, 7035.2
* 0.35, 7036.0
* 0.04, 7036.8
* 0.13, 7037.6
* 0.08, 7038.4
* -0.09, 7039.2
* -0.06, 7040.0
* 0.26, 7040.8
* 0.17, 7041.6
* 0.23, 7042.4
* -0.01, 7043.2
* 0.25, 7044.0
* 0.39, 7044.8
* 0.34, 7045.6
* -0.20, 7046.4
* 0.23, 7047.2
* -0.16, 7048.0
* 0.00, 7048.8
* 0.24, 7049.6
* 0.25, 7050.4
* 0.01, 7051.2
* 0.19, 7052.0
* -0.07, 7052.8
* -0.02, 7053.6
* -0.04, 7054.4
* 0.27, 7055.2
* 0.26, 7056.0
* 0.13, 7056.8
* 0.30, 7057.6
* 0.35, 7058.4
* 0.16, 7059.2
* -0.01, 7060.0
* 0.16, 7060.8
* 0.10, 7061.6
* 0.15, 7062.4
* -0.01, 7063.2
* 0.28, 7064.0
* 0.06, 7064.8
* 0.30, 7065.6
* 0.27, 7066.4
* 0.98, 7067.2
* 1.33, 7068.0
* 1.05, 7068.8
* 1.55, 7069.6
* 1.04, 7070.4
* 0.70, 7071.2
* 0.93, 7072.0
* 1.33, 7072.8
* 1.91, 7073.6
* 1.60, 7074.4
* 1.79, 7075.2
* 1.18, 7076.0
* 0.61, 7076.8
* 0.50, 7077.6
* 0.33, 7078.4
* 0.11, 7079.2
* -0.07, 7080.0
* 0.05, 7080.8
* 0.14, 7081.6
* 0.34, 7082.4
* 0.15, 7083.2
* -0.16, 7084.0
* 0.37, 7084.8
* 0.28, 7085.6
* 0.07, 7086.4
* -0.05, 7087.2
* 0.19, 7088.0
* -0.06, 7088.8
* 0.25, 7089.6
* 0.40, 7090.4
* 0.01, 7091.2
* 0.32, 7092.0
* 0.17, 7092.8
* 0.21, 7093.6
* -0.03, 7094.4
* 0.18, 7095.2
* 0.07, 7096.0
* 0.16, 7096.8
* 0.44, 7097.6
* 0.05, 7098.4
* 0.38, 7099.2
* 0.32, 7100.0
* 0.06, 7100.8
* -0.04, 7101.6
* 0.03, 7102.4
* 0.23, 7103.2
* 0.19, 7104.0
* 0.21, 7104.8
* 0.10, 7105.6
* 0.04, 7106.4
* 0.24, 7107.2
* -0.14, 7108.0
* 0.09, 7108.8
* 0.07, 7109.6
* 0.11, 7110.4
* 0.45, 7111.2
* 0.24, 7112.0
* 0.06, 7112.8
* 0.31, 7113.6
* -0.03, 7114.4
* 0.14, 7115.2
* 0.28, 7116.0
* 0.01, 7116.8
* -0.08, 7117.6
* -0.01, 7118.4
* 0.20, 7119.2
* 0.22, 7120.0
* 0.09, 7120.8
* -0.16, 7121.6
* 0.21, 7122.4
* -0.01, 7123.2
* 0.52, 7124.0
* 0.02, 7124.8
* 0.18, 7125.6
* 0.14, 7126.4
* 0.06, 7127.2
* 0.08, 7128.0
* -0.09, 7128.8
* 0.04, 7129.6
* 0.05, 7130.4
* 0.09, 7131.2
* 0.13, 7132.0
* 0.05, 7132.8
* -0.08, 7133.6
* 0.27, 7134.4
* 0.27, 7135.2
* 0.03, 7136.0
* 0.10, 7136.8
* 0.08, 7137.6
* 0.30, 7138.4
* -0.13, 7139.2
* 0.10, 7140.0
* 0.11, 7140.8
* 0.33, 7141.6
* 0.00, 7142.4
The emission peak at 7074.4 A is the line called [O II]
